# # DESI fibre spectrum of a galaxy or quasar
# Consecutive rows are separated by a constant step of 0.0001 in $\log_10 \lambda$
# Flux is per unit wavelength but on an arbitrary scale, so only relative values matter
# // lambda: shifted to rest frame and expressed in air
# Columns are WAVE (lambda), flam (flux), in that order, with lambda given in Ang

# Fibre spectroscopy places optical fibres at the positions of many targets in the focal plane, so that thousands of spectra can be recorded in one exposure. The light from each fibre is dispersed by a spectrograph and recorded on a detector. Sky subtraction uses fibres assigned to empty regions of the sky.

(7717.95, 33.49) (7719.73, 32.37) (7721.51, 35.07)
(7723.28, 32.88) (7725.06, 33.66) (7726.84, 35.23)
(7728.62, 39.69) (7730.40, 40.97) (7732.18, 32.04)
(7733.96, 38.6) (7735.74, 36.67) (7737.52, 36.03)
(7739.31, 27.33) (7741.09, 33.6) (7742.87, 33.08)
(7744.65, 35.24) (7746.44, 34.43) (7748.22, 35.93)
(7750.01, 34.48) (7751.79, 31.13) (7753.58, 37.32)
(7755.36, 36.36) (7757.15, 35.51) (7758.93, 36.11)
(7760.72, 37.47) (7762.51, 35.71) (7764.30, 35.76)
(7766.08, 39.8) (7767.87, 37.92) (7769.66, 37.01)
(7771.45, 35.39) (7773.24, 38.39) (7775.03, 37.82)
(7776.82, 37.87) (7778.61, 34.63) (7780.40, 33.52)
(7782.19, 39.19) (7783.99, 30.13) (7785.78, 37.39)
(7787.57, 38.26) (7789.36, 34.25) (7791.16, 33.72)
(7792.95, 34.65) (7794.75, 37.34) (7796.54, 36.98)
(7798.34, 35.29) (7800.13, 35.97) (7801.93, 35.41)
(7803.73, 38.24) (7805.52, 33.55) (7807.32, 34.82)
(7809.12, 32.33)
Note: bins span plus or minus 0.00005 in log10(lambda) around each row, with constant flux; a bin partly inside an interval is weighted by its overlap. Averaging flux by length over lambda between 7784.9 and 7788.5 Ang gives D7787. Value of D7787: 37.9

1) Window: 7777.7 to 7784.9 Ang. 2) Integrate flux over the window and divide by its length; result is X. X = 34.4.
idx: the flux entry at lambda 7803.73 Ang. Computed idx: 38.24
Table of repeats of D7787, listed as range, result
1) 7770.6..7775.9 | 37.2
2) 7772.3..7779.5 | 37.2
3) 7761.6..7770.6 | 37.2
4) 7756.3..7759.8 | 35.9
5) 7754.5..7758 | 35.9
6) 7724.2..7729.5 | 36.2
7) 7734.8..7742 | 33.4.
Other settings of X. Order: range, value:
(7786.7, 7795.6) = 35.6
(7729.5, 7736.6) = 37.1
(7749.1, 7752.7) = 32.8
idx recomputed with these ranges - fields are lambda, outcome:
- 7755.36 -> 36.36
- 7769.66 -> 37.01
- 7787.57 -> 38.26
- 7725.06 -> 33.66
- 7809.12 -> 32.33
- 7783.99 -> 30.13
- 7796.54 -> 36.98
